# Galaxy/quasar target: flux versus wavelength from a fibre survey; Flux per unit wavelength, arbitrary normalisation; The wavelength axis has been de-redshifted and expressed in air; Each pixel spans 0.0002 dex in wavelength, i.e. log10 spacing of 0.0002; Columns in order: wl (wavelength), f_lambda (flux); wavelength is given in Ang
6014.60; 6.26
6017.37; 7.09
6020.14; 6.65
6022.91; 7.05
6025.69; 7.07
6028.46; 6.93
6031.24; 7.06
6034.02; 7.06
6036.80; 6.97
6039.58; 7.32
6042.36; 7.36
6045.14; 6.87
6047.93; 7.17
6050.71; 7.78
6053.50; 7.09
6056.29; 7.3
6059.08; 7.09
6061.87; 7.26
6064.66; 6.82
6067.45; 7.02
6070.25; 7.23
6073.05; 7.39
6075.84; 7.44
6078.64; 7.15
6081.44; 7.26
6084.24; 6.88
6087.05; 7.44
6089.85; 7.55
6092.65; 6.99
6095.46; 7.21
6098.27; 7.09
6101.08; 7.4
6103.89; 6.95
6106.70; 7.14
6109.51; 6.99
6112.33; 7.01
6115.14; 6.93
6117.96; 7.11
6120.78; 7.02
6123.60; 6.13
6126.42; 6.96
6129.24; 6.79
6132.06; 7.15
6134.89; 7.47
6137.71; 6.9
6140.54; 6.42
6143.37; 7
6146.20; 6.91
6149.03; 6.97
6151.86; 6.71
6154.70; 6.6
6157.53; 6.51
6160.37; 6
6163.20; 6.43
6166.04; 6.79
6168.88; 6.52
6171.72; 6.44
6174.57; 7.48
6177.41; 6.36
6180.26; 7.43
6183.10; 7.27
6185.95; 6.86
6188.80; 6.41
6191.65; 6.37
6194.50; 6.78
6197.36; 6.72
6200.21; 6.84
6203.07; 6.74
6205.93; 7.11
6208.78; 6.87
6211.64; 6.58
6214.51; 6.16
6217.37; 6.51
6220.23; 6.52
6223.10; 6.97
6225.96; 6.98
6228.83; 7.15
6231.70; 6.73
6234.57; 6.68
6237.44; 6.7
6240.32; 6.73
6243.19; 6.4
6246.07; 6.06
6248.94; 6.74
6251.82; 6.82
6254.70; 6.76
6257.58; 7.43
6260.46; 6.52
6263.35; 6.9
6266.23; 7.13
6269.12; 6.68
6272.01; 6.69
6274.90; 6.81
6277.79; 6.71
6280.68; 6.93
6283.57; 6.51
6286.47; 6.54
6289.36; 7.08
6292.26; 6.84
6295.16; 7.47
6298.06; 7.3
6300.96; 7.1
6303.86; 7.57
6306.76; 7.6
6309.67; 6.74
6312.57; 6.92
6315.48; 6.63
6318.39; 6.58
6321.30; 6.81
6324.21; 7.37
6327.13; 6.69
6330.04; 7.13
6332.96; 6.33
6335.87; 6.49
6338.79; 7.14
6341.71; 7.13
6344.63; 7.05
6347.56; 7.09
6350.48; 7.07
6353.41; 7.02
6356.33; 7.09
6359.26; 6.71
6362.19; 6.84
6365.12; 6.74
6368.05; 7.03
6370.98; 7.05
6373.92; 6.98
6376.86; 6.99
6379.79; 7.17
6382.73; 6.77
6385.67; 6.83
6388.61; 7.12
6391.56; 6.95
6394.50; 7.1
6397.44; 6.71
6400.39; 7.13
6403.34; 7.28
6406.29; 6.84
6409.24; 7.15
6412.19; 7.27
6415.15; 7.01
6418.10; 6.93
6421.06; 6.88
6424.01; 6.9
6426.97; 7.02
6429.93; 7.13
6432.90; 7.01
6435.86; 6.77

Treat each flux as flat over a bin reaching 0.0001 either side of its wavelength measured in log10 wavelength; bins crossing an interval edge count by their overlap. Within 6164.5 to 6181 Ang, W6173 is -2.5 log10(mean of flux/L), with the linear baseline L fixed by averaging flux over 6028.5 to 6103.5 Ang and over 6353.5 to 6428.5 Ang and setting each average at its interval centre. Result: 0.05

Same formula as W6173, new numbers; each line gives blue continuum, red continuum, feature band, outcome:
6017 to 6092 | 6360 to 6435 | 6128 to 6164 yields 0.05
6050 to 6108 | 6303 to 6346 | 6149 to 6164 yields 0.10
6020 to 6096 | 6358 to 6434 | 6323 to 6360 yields 0.01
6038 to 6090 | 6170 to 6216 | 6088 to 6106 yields -0.01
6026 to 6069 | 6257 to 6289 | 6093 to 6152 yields 0.01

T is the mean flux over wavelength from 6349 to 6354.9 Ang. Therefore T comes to 7.05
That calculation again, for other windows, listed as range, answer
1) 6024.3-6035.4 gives 7.03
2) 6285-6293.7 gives 6.82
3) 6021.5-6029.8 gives 7.02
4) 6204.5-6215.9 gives 6.68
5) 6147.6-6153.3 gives 6.84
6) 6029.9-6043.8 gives 7.16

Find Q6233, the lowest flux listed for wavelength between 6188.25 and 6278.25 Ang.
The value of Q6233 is 6.06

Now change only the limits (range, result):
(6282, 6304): 6.51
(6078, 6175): 6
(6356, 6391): 6.71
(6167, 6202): 6.36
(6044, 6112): 6.82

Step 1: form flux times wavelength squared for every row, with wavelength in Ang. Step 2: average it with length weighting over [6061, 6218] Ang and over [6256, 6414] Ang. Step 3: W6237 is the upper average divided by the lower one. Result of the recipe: 1.07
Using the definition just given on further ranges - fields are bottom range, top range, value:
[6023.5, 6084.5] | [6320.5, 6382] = 1.07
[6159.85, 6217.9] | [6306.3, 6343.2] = 1.07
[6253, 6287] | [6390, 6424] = 1.08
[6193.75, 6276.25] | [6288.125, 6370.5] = 1.07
